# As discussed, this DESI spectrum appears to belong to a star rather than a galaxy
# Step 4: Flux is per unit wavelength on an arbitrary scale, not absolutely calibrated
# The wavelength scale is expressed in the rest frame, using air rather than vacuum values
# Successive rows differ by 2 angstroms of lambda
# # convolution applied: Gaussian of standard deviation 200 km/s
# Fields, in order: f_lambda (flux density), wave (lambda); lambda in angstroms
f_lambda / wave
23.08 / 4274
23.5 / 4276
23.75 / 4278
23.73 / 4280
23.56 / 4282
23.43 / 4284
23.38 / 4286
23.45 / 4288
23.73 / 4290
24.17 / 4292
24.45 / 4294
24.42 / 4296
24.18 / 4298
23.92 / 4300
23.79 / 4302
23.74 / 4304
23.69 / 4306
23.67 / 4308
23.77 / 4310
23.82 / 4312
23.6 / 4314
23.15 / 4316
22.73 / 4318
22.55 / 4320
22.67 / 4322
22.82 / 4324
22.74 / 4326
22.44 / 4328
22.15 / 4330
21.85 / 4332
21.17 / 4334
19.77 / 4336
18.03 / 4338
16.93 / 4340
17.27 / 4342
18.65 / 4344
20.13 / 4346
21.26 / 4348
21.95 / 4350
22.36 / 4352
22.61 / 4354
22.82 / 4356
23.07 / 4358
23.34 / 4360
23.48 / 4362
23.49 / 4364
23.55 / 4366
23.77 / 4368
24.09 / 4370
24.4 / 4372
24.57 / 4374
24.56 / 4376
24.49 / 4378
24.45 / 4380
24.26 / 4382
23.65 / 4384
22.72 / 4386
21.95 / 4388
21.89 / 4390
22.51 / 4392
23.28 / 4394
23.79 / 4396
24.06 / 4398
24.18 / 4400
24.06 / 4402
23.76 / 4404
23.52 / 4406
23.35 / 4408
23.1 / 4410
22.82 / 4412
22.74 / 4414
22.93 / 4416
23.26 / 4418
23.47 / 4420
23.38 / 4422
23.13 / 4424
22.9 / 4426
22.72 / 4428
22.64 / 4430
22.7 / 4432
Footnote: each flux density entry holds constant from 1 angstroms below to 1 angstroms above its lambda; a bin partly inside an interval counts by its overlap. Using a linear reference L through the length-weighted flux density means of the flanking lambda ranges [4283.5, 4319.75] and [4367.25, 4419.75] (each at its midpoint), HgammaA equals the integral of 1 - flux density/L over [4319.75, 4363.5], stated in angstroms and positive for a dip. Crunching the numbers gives 4.2 angstroms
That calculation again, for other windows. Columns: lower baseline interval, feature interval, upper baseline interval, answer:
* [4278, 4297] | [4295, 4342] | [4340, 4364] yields 0.62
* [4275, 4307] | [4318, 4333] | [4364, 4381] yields 0.93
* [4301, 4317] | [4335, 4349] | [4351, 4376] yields 2.79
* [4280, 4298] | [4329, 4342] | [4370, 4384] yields 2.34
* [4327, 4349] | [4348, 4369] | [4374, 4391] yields -1.30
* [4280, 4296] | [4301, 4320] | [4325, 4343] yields -1.24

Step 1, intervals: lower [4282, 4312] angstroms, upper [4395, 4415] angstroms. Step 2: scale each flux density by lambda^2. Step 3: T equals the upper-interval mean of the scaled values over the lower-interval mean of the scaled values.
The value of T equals 1.04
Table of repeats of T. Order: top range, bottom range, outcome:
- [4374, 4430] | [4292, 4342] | 1.08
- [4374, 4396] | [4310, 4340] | 1.10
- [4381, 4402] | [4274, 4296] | 1.03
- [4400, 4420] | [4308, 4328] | 1.05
